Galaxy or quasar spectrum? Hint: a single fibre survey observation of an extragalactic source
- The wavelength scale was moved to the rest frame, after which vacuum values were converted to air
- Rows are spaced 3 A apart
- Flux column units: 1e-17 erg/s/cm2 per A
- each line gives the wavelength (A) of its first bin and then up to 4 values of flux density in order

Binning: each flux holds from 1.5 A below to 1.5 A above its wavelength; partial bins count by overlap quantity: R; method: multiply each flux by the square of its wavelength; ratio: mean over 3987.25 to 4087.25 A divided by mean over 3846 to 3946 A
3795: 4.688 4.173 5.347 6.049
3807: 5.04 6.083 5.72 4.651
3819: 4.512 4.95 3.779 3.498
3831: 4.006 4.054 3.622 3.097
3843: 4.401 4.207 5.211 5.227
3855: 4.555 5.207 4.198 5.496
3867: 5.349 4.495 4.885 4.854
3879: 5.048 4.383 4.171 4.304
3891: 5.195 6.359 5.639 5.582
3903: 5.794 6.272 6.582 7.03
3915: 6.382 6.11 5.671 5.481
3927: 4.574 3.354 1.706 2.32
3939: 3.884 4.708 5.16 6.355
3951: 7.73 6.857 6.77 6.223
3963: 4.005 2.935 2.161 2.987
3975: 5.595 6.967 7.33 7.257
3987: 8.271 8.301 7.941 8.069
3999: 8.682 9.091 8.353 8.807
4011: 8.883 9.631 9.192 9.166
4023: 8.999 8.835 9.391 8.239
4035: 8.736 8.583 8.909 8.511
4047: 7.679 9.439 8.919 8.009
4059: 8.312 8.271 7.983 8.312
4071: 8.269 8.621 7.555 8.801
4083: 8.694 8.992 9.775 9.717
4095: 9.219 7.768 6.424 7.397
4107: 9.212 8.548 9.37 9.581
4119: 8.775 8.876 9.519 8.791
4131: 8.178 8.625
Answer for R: 1.85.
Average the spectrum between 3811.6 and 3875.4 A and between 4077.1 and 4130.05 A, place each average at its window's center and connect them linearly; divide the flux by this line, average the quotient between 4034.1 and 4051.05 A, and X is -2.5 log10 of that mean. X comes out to -0.11 mag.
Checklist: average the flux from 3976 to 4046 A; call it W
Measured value 8.5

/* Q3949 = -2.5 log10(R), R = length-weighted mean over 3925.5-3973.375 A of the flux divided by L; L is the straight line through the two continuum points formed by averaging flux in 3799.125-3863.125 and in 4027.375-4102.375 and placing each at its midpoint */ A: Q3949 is 0.42 mag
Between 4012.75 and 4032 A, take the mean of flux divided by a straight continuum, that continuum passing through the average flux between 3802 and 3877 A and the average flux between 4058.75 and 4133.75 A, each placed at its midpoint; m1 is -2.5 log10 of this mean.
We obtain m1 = -0.22 mag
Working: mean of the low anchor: 4.69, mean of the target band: 9.12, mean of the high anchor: 8.6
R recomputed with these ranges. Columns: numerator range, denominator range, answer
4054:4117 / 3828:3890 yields 2.11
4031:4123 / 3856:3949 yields 1.86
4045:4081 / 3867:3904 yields 1.80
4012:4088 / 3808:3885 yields 2.08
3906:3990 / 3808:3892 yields 1.24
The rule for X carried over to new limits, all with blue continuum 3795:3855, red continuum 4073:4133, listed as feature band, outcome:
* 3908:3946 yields 0.25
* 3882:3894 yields 0.17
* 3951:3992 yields 0.15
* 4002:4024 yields -0.22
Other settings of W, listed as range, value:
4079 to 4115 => 8.67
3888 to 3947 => 5.14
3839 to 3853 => 4.45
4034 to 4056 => 8.64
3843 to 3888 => 4.78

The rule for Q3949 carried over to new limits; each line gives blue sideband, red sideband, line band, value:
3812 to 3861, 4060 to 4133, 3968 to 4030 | -0.111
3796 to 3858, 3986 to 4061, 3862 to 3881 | 0.114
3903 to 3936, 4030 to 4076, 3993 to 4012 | -0.187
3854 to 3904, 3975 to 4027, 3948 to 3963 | 0.089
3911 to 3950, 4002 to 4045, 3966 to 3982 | 0.393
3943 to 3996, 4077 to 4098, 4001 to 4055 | -0.179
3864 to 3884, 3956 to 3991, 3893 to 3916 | -0.207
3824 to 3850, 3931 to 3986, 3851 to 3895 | -0.143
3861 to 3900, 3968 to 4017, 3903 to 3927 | -0.060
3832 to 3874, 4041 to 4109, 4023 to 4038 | -0.148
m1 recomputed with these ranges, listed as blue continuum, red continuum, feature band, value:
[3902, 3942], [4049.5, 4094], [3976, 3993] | -0.17 mag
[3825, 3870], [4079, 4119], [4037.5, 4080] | -0.05 mag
